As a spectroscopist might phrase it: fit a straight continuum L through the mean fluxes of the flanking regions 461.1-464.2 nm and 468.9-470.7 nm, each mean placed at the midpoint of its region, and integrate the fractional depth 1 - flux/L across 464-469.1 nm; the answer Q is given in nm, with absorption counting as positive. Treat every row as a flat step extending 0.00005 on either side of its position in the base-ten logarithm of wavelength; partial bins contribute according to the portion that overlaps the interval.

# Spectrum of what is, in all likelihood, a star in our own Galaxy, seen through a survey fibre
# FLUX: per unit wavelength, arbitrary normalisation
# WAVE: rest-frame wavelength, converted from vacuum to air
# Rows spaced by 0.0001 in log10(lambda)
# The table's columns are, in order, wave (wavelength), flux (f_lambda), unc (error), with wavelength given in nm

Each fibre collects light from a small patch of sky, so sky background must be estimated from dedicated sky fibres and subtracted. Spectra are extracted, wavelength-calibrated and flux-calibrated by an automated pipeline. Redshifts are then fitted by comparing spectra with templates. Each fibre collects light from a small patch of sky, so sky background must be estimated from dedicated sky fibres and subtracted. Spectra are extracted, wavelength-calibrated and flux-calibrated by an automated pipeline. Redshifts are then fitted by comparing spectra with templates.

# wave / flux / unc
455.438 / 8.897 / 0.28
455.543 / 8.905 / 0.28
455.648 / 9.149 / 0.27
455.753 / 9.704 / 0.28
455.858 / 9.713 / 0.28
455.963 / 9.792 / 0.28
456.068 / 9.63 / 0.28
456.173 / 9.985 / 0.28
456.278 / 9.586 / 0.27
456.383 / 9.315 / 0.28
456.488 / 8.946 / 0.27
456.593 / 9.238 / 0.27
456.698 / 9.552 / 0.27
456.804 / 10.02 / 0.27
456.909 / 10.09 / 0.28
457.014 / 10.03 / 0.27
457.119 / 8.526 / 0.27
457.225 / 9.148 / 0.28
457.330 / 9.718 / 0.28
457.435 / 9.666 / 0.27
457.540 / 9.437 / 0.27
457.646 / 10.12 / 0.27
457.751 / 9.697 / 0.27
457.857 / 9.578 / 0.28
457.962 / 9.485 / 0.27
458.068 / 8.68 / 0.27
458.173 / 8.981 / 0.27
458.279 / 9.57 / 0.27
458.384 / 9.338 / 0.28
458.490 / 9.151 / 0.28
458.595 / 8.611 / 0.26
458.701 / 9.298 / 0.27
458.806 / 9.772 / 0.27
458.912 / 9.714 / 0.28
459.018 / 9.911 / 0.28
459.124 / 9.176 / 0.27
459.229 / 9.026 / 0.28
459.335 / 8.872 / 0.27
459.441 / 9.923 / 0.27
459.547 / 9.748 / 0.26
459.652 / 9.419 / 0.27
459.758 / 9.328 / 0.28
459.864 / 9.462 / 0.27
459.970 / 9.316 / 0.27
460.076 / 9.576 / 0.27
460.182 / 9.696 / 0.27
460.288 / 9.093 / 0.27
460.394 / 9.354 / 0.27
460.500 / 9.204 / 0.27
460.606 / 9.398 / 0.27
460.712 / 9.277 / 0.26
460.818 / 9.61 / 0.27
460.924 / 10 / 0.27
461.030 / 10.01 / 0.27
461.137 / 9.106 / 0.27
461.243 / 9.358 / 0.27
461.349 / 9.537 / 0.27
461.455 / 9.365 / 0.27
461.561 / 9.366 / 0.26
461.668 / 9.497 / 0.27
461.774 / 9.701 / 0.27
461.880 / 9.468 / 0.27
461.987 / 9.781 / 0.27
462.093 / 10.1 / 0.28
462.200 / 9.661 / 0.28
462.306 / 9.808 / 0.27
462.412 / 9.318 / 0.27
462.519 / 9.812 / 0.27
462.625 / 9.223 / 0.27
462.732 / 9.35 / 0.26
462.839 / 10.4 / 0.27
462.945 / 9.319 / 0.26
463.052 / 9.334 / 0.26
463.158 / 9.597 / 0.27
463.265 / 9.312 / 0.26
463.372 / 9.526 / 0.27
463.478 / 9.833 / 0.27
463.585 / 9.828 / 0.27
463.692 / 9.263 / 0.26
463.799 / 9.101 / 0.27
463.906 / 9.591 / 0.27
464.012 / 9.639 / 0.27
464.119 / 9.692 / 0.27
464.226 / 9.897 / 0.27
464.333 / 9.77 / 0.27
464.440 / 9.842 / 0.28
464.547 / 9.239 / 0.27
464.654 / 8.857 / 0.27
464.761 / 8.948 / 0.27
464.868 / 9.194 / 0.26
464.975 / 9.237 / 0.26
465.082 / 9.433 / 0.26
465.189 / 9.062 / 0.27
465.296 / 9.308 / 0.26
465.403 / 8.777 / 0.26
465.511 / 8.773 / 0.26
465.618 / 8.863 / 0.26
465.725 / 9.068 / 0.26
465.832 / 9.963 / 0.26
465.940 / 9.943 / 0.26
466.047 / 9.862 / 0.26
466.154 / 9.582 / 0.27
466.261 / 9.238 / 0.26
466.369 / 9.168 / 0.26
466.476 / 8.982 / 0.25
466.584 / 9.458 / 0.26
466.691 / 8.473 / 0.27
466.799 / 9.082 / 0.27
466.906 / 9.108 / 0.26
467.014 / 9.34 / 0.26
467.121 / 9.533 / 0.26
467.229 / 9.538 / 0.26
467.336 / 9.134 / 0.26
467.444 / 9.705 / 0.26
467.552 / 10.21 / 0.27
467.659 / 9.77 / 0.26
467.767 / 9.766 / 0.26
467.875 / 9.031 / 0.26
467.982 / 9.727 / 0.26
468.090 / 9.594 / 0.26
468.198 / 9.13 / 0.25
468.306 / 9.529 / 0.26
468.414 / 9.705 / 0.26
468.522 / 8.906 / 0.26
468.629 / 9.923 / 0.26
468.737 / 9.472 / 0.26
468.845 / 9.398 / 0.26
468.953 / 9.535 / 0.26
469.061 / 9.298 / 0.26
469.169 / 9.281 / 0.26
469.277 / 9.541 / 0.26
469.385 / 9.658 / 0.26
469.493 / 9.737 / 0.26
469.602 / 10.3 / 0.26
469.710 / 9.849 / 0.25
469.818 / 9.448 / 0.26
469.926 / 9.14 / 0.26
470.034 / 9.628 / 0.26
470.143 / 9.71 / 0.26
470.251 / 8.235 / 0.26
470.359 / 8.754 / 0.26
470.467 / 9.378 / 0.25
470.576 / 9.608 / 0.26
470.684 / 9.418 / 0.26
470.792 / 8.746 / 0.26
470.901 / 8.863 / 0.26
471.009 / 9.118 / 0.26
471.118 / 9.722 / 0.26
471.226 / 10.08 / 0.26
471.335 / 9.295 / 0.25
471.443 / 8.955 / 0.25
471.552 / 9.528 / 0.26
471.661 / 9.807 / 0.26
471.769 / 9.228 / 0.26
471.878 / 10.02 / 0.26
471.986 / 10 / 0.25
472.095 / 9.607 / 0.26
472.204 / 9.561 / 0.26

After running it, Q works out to 0.06 nm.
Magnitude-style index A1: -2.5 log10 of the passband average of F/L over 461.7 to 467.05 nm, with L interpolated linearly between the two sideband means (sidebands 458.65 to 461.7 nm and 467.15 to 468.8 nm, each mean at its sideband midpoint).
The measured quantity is 0.01 mag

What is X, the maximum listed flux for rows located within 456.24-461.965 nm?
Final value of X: 10.12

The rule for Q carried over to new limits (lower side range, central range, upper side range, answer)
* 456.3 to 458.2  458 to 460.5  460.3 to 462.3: 0.041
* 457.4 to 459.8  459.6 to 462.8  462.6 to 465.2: -0.024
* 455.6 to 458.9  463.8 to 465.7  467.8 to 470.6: 0.033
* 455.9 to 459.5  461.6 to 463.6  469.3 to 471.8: -0.038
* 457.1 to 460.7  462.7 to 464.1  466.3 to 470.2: -0.019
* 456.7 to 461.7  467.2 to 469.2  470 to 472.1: -0.024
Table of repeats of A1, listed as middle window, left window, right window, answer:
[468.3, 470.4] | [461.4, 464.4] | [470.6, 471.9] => 0.00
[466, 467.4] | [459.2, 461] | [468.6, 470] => 0.03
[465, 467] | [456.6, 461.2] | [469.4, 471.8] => 0.02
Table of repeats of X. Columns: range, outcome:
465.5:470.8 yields 10.3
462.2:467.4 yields 10.4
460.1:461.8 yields 10.01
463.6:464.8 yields 9.897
